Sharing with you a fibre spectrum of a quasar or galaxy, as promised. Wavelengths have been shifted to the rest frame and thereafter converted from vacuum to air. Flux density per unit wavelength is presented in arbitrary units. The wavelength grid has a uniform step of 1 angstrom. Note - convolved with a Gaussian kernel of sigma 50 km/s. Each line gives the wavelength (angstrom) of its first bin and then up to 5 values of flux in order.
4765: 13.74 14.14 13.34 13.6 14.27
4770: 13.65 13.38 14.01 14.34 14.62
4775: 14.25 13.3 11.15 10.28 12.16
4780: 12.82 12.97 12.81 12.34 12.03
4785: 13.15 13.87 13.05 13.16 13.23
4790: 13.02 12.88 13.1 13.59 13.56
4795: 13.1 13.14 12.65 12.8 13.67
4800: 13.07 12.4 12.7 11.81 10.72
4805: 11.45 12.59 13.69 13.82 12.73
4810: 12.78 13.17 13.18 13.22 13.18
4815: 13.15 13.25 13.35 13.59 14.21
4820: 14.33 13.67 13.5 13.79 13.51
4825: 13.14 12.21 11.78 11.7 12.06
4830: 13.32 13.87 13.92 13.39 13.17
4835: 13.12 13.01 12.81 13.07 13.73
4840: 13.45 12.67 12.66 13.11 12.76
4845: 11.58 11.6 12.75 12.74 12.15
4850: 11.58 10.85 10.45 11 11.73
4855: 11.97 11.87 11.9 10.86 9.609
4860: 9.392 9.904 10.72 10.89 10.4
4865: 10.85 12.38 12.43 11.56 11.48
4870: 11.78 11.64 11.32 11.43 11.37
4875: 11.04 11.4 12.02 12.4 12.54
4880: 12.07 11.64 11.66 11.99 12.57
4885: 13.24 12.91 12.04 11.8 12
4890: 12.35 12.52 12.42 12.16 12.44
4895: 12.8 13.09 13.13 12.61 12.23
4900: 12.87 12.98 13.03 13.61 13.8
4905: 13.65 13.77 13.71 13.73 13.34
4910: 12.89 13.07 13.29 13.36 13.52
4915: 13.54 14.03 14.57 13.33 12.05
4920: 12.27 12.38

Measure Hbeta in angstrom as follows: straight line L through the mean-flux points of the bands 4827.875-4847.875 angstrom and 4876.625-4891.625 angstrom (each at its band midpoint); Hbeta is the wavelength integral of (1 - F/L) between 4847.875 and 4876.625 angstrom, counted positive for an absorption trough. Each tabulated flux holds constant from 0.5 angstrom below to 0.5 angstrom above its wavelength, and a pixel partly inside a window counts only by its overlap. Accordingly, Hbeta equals 3.00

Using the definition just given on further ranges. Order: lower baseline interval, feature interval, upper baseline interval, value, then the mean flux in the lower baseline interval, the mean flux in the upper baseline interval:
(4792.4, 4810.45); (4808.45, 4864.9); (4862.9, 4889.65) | -0.43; 12.8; 11.8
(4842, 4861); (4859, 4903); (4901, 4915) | 2.12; 11.5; 13.4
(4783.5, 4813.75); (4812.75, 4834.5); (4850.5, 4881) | -1.63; 12.9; 11.3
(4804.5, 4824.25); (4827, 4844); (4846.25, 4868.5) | -0.99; 13.3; 11.3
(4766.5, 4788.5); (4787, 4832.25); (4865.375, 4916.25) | -0.28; 13.1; 12.6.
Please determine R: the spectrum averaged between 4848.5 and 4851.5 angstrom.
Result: 11.5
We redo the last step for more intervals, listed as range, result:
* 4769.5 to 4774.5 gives 14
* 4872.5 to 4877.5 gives 11.5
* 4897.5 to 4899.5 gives 12.4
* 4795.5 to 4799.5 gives 13.1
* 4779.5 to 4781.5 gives 12.9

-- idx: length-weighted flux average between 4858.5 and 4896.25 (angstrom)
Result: 11.7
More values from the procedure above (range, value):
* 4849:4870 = 11.1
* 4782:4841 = 13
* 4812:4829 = 13.2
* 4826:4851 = 12.7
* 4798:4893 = 12.3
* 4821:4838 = 13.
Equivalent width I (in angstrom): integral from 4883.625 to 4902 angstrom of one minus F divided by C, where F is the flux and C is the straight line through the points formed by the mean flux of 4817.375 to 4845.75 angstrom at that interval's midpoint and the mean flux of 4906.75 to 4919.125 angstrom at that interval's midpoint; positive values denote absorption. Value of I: 1.1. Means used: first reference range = 13.1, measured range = 12.6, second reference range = 13.5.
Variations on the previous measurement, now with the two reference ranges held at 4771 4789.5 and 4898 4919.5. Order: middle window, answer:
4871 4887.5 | 1.6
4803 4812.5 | 0.3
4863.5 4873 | 1.2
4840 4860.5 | 2.3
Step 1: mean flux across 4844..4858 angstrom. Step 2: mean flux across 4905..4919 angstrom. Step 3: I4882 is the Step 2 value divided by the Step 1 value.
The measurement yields 1.2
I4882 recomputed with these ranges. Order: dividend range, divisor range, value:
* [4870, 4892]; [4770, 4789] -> 0.92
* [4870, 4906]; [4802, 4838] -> 0.95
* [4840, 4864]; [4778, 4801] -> 0.89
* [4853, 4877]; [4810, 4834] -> 0.85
